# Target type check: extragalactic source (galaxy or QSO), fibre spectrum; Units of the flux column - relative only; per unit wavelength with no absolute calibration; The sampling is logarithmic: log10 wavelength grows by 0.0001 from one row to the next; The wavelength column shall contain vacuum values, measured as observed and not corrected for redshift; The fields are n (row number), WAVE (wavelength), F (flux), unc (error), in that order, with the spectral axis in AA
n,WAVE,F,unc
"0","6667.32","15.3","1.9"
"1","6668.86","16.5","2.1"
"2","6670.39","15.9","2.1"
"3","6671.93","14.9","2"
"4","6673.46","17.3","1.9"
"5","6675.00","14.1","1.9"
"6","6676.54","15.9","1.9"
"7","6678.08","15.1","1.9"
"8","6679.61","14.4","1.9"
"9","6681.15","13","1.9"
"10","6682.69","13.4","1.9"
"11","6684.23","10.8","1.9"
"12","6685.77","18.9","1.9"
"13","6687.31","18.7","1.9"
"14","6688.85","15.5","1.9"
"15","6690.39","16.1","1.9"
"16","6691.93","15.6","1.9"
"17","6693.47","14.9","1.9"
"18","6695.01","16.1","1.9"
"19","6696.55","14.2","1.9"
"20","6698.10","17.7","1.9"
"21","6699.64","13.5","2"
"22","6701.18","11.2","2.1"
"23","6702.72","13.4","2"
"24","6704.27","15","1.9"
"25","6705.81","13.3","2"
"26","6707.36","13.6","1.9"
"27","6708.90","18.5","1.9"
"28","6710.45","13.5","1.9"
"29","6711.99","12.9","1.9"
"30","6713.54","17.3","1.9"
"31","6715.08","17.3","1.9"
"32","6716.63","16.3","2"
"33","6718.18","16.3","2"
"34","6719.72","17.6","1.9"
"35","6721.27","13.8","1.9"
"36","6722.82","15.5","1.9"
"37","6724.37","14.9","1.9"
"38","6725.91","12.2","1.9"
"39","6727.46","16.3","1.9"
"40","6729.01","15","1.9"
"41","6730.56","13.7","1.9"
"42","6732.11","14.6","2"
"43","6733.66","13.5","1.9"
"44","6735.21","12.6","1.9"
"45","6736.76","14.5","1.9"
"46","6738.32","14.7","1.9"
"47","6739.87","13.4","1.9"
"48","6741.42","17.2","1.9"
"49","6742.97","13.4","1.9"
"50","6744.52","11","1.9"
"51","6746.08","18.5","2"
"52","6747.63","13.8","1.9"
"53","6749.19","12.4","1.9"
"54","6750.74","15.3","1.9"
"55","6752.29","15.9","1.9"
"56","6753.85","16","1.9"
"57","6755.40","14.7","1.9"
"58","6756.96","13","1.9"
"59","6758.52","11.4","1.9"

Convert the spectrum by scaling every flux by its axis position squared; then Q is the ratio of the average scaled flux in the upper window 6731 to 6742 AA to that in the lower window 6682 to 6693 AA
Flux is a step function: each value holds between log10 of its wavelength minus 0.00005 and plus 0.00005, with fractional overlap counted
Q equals 0.9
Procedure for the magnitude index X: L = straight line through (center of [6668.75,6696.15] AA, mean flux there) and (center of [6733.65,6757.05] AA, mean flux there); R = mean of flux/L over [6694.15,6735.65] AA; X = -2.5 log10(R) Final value 0.00 mag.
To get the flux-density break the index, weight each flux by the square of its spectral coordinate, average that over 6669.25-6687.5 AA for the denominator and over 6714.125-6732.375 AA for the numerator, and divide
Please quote 1.0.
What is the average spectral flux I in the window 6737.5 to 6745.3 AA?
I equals 13.9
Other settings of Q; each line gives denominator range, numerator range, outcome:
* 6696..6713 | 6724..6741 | 1.00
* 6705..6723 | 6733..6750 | 0.92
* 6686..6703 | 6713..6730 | 1.03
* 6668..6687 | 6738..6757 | 0.99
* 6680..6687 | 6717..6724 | 1.11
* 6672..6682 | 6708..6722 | 1.08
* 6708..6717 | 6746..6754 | 0.95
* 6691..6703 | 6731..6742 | 0.99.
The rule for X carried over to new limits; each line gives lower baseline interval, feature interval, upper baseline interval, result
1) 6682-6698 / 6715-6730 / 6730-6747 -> -0.05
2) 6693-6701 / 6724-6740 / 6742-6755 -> 0.04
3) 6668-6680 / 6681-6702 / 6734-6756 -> 0.02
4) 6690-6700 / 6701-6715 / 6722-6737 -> 0.03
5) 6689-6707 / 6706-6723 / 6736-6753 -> -0.07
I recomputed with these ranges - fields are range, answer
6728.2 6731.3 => 14.4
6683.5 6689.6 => 16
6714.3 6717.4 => 16.8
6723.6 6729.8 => 14.6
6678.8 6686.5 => 14.1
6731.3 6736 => 13.6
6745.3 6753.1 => 15.2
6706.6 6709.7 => 16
